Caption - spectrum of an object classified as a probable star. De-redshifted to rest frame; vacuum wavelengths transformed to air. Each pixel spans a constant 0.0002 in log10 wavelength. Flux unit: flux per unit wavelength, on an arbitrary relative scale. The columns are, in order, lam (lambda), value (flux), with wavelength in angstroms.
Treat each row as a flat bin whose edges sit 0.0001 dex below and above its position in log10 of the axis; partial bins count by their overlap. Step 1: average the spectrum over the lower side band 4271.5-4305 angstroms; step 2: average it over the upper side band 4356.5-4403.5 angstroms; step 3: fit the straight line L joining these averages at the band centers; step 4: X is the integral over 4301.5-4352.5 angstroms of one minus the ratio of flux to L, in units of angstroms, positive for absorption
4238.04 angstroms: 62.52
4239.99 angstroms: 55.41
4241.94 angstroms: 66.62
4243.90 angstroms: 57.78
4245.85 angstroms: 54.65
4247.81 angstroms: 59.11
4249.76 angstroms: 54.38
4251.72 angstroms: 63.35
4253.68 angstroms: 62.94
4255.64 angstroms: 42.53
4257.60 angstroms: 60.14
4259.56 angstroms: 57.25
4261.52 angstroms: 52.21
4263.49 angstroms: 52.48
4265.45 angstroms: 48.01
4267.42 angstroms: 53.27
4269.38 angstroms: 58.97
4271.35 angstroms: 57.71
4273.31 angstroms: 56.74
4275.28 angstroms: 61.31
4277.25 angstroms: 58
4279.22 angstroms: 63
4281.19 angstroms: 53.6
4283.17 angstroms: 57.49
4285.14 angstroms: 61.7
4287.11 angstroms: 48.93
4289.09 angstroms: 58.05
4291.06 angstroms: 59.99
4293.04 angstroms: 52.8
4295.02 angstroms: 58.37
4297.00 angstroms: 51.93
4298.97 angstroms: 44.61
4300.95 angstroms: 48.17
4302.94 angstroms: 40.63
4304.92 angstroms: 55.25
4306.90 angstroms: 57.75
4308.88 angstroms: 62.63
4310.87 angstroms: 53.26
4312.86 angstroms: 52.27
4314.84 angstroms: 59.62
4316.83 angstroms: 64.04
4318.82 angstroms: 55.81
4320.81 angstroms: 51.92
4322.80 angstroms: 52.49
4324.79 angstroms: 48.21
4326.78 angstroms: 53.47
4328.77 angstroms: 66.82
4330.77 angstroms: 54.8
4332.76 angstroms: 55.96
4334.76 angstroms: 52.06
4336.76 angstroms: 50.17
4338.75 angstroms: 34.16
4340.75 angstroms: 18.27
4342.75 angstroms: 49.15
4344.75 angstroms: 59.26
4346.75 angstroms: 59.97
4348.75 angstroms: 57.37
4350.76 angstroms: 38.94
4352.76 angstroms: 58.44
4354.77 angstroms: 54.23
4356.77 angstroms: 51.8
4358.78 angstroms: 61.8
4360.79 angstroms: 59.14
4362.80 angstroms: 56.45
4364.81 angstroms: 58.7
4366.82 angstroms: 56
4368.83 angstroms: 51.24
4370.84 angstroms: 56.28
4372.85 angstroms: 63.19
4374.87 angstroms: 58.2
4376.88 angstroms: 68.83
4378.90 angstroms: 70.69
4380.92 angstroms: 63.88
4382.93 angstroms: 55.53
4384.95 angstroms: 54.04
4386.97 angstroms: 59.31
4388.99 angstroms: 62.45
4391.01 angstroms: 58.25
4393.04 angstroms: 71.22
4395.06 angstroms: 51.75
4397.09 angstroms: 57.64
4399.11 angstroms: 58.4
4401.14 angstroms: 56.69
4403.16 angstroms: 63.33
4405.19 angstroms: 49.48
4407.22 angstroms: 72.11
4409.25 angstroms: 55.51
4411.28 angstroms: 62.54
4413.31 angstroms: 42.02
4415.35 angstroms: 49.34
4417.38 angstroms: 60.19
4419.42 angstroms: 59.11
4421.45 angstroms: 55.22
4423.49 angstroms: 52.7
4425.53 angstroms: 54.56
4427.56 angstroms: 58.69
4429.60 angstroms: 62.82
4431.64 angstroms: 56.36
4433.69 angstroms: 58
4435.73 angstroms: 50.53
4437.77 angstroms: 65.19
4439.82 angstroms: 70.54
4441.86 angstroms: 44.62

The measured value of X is 4.04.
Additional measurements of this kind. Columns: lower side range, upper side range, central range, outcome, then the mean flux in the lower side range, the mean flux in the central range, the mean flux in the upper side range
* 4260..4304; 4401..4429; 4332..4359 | 2.81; 54.5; 49.7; 56.6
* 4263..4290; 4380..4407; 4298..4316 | 1.36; 56.4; 52.8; 59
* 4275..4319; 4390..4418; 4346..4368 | 0.43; 55.5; 55.6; 57.7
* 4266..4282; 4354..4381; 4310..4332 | 1.02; 57.6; 55.7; 59.2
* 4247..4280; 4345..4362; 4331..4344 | 2.65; 56.5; 44.3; 55.4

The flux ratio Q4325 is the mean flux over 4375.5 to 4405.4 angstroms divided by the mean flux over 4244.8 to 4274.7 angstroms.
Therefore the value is 1.08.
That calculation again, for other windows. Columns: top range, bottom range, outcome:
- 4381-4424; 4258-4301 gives 1.04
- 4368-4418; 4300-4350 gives 1.12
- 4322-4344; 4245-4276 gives 0.87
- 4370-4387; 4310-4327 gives 1.12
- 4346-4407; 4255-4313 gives 1.06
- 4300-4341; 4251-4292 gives 0.93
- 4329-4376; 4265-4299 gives 0.94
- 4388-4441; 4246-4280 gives 1.03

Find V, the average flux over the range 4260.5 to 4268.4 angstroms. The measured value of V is 51.5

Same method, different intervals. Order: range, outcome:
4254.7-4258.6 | 51.5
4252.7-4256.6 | 52.8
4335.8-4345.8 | 42.3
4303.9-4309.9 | 58.5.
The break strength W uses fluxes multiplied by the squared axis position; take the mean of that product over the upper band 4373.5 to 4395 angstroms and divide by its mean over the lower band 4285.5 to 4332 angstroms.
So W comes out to 1.17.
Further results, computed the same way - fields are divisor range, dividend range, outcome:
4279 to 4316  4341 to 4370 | 1.02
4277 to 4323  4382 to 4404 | 1.12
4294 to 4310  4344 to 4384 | 1.14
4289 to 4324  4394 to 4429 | 1.09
